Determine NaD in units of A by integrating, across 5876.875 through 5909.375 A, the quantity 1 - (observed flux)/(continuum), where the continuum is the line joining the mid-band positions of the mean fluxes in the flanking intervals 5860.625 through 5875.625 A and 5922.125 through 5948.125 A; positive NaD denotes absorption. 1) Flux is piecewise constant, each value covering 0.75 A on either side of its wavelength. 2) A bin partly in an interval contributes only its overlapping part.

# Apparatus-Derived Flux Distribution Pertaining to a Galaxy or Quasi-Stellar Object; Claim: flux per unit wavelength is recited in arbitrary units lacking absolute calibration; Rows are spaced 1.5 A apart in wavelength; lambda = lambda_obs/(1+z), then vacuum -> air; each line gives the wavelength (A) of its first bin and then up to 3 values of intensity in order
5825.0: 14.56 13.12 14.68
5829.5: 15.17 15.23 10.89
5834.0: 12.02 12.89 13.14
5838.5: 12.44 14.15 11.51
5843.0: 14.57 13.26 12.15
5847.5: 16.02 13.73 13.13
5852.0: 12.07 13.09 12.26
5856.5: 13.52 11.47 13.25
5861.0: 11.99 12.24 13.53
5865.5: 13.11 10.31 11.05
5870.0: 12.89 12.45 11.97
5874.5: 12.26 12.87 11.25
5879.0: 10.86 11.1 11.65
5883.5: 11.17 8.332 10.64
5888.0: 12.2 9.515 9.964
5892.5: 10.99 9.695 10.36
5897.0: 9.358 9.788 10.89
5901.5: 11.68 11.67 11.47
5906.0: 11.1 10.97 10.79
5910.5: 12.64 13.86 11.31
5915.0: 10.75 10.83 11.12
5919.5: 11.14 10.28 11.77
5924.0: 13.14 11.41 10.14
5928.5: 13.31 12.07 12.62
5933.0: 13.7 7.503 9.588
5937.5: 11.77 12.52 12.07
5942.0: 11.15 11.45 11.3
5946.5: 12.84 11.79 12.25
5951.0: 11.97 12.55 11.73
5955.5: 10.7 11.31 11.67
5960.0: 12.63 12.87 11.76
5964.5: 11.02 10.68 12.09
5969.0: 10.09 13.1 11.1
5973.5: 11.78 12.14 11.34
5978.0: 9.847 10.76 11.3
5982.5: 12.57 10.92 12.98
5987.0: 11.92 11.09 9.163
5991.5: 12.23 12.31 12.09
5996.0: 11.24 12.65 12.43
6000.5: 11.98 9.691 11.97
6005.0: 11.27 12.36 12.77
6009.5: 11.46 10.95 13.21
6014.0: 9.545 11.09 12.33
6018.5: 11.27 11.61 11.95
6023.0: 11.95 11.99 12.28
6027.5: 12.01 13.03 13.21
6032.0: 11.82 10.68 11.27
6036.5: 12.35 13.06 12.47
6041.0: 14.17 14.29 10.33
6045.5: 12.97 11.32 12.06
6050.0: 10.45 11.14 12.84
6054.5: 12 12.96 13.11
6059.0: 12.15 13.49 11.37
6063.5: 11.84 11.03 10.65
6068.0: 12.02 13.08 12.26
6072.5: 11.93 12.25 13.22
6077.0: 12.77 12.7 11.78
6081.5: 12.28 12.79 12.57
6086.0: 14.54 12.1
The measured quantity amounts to 3.53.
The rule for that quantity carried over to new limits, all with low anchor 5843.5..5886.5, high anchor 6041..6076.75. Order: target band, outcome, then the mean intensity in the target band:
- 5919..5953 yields 1.53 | 11.7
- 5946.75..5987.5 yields 1.76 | 11.7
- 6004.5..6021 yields 0.75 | 11.6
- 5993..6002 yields 0.22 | 11.9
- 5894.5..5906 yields 1.39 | 10.7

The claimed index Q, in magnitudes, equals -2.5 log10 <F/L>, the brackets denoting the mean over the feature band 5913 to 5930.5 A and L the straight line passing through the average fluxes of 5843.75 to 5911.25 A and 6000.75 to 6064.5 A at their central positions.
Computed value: 0.033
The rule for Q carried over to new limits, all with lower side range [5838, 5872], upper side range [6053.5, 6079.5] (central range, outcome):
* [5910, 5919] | 0.08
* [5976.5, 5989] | 0.10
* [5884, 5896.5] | 0.24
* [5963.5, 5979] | 0.11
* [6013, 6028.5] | 0.07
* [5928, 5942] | 0.09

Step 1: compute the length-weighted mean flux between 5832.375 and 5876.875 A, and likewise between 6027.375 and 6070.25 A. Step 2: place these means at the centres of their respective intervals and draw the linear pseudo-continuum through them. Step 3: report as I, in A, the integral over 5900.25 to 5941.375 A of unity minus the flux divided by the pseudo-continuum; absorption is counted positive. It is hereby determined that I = 3.3 A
